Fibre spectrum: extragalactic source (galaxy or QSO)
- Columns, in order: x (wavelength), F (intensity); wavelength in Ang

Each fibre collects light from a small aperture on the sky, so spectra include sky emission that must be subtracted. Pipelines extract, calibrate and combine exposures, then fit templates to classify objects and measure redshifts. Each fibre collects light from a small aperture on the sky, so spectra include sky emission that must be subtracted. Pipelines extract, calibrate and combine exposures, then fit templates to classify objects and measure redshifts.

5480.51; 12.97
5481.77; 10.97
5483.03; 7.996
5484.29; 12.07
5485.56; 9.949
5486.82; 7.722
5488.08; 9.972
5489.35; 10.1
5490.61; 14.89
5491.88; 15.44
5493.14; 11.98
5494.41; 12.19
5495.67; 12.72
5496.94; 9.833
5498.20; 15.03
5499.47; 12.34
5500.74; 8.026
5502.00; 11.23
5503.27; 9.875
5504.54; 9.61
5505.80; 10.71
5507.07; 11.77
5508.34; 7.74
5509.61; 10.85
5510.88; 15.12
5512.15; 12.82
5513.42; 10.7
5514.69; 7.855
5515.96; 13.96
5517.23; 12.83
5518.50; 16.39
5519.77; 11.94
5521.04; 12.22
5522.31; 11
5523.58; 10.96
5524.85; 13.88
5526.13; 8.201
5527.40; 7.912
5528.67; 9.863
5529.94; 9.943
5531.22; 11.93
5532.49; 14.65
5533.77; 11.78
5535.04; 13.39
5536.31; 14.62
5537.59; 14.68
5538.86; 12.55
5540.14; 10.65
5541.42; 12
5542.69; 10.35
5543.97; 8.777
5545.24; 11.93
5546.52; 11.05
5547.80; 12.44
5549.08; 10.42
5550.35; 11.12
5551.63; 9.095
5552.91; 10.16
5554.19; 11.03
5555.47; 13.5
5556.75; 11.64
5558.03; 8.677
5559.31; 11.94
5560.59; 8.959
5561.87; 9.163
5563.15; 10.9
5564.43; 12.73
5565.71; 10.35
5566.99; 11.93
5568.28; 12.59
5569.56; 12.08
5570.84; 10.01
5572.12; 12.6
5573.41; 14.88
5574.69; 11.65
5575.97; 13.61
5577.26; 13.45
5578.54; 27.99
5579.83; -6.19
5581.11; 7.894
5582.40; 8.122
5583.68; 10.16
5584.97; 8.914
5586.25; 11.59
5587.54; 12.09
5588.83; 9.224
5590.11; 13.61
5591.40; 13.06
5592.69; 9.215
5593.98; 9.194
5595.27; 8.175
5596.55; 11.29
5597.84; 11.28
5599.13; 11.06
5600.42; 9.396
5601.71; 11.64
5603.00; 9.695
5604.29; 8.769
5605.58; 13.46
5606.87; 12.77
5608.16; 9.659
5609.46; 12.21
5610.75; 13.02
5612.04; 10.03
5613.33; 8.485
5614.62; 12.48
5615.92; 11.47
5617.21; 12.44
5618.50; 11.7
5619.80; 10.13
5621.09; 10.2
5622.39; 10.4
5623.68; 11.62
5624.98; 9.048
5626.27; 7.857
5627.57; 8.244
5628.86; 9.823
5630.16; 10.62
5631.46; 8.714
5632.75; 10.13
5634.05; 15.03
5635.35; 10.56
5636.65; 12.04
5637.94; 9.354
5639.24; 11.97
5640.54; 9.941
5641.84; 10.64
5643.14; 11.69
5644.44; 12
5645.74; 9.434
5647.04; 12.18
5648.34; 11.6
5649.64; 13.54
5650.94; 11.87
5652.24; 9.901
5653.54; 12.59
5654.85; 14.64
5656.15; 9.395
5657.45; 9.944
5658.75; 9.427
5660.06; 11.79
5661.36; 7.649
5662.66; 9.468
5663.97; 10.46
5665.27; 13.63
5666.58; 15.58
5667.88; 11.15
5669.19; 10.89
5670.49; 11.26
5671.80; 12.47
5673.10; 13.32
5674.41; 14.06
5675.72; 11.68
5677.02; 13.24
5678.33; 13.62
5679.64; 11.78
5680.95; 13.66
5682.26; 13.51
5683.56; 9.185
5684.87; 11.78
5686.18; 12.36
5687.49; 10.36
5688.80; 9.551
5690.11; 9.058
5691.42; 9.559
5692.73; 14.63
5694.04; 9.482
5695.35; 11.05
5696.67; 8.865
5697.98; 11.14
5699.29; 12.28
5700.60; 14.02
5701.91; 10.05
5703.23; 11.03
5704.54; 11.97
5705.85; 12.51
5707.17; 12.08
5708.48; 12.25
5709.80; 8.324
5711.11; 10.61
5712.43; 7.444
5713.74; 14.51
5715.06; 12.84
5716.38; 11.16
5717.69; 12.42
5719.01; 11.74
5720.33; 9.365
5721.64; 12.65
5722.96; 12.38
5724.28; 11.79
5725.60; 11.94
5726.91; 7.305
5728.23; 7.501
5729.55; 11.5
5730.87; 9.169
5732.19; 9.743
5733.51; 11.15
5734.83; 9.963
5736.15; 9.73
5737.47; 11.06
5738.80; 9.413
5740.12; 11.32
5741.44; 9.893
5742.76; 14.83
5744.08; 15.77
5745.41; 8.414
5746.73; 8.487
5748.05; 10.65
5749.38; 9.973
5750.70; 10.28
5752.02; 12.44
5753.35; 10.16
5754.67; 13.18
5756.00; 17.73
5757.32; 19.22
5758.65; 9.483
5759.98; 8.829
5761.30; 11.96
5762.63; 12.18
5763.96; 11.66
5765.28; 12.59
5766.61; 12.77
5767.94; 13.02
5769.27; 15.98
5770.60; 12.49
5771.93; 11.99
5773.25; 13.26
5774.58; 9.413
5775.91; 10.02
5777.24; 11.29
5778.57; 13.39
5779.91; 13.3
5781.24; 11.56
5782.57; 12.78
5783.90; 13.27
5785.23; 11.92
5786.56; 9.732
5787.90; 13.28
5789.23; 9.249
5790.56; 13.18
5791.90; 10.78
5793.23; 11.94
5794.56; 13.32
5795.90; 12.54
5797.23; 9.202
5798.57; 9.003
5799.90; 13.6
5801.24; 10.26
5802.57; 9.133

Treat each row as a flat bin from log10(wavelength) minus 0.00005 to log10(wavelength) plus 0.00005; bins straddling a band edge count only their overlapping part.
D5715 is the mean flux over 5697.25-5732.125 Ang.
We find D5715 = 11.1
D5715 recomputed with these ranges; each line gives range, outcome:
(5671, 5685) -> 12.6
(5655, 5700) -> 11.4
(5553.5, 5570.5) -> 11.2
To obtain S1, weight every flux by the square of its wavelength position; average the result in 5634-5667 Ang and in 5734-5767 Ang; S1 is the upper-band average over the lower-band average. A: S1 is 1.1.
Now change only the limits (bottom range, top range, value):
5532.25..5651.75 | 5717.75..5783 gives 1.10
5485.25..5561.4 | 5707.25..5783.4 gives 1.09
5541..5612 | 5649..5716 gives 1.09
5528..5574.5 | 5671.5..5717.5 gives 1.06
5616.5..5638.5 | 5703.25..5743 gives 1.08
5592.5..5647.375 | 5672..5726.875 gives 1.11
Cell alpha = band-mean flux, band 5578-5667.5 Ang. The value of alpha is 10.8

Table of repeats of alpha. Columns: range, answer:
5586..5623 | 10.9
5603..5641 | 10.7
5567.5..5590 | 11.3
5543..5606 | 10.9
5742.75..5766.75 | 12.1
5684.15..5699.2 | 10.8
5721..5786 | 11.6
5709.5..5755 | 10.8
